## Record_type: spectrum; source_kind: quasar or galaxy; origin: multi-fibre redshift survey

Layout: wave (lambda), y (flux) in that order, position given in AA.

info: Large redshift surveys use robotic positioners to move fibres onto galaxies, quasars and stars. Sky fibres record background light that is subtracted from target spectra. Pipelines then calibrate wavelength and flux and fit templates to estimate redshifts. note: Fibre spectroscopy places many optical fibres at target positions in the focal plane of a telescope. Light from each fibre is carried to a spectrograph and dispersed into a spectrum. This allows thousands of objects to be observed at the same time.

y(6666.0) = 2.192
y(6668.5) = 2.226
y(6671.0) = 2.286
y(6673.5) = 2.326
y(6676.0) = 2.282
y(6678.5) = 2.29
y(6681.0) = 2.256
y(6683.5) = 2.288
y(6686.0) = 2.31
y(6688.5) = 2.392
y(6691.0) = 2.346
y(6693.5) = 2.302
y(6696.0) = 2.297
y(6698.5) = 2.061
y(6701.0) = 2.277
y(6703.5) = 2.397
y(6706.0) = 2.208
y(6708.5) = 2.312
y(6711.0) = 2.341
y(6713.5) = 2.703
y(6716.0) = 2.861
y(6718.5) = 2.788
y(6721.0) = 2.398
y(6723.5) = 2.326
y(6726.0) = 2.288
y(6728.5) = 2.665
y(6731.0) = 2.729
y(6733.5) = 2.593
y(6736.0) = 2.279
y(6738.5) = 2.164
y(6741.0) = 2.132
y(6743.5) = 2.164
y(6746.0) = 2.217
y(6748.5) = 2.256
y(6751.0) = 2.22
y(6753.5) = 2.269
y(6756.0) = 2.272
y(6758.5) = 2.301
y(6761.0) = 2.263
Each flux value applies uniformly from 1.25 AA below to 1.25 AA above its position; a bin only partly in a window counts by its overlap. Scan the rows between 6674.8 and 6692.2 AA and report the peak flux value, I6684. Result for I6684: 2.392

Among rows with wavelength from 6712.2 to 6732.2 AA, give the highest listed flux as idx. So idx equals 2.861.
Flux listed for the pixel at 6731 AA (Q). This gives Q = 2.729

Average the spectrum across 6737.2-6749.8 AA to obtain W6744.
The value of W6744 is 2.19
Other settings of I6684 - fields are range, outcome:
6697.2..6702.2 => 2.277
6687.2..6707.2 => 2.397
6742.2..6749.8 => 2.256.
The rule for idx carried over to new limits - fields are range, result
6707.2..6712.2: 2.341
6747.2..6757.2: 2.272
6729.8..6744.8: 2.729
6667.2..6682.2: 2.326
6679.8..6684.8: 2.288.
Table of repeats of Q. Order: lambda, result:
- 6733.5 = 2.593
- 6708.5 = 2.312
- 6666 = 2.192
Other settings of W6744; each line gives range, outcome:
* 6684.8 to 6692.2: 2.35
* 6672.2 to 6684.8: 2.29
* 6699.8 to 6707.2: 2.29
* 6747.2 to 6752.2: 2.24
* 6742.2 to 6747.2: 2.19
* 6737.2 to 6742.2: 2.15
